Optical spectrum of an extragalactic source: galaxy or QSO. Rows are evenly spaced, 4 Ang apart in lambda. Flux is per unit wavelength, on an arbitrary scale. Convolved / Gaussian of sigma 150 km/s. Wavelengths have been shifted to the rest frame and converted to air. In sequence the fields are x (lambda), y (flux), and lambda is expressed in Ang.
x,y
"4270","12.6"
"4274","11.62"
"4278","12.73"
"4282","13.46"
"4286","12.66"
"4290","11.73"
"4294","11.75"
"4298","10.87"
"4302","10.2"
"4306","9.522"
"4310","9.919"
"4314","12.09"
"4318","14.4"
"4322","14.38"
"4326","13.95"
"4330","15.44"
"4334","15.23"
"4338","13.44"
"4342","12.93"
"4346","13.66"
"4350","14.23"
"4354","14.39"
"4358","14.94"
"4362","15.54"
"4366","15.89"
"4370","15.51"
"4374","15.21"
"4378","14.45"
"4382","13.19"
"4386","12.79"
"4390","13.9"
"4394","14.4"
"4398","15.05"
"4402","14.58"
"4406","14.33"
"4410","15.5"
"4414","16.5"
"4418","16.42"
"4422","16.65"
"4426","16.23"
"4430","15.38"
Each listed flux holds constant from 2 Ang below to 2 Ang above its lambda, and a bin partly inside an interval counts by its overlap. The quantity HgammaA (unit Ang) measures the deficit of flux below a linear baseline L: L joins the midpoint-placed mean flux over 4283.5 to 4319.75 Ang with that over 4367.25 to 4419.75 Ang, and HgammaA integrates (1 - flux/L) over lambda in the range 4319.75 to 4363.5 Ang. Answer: -4.99 Ang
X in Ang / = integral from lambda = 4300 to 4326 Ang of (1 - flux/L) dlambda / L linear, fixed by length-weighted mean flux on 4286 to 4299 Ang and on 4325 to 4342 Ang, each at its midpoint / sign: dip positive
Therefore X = 2.31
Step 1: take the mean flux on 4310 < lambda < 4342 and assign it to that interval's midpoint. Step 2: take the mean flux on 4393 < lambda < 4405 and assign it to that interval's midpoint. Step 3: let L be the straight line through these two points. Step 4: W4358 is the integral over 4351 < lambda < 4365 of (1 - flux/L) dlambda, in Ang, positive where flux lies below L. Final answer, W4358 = -0.8 Ang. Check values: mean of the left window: 13.8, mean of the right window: 14.7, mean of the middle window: 15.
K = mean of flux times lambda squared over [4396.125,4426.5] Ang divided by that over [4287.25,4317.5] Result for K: 1.48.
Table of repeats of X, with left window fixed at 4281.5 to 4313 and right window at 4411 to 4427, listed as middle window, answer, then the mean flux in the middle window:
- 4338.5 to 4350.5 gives -0.27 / 13.5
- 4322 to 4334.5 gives -2.23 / 14.8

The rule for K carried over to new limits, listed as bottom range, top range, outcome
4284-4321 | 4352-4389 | 1.31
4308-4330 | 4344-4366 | 1.13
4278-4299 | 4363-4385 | 1.26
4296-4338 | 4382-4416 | 1.19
